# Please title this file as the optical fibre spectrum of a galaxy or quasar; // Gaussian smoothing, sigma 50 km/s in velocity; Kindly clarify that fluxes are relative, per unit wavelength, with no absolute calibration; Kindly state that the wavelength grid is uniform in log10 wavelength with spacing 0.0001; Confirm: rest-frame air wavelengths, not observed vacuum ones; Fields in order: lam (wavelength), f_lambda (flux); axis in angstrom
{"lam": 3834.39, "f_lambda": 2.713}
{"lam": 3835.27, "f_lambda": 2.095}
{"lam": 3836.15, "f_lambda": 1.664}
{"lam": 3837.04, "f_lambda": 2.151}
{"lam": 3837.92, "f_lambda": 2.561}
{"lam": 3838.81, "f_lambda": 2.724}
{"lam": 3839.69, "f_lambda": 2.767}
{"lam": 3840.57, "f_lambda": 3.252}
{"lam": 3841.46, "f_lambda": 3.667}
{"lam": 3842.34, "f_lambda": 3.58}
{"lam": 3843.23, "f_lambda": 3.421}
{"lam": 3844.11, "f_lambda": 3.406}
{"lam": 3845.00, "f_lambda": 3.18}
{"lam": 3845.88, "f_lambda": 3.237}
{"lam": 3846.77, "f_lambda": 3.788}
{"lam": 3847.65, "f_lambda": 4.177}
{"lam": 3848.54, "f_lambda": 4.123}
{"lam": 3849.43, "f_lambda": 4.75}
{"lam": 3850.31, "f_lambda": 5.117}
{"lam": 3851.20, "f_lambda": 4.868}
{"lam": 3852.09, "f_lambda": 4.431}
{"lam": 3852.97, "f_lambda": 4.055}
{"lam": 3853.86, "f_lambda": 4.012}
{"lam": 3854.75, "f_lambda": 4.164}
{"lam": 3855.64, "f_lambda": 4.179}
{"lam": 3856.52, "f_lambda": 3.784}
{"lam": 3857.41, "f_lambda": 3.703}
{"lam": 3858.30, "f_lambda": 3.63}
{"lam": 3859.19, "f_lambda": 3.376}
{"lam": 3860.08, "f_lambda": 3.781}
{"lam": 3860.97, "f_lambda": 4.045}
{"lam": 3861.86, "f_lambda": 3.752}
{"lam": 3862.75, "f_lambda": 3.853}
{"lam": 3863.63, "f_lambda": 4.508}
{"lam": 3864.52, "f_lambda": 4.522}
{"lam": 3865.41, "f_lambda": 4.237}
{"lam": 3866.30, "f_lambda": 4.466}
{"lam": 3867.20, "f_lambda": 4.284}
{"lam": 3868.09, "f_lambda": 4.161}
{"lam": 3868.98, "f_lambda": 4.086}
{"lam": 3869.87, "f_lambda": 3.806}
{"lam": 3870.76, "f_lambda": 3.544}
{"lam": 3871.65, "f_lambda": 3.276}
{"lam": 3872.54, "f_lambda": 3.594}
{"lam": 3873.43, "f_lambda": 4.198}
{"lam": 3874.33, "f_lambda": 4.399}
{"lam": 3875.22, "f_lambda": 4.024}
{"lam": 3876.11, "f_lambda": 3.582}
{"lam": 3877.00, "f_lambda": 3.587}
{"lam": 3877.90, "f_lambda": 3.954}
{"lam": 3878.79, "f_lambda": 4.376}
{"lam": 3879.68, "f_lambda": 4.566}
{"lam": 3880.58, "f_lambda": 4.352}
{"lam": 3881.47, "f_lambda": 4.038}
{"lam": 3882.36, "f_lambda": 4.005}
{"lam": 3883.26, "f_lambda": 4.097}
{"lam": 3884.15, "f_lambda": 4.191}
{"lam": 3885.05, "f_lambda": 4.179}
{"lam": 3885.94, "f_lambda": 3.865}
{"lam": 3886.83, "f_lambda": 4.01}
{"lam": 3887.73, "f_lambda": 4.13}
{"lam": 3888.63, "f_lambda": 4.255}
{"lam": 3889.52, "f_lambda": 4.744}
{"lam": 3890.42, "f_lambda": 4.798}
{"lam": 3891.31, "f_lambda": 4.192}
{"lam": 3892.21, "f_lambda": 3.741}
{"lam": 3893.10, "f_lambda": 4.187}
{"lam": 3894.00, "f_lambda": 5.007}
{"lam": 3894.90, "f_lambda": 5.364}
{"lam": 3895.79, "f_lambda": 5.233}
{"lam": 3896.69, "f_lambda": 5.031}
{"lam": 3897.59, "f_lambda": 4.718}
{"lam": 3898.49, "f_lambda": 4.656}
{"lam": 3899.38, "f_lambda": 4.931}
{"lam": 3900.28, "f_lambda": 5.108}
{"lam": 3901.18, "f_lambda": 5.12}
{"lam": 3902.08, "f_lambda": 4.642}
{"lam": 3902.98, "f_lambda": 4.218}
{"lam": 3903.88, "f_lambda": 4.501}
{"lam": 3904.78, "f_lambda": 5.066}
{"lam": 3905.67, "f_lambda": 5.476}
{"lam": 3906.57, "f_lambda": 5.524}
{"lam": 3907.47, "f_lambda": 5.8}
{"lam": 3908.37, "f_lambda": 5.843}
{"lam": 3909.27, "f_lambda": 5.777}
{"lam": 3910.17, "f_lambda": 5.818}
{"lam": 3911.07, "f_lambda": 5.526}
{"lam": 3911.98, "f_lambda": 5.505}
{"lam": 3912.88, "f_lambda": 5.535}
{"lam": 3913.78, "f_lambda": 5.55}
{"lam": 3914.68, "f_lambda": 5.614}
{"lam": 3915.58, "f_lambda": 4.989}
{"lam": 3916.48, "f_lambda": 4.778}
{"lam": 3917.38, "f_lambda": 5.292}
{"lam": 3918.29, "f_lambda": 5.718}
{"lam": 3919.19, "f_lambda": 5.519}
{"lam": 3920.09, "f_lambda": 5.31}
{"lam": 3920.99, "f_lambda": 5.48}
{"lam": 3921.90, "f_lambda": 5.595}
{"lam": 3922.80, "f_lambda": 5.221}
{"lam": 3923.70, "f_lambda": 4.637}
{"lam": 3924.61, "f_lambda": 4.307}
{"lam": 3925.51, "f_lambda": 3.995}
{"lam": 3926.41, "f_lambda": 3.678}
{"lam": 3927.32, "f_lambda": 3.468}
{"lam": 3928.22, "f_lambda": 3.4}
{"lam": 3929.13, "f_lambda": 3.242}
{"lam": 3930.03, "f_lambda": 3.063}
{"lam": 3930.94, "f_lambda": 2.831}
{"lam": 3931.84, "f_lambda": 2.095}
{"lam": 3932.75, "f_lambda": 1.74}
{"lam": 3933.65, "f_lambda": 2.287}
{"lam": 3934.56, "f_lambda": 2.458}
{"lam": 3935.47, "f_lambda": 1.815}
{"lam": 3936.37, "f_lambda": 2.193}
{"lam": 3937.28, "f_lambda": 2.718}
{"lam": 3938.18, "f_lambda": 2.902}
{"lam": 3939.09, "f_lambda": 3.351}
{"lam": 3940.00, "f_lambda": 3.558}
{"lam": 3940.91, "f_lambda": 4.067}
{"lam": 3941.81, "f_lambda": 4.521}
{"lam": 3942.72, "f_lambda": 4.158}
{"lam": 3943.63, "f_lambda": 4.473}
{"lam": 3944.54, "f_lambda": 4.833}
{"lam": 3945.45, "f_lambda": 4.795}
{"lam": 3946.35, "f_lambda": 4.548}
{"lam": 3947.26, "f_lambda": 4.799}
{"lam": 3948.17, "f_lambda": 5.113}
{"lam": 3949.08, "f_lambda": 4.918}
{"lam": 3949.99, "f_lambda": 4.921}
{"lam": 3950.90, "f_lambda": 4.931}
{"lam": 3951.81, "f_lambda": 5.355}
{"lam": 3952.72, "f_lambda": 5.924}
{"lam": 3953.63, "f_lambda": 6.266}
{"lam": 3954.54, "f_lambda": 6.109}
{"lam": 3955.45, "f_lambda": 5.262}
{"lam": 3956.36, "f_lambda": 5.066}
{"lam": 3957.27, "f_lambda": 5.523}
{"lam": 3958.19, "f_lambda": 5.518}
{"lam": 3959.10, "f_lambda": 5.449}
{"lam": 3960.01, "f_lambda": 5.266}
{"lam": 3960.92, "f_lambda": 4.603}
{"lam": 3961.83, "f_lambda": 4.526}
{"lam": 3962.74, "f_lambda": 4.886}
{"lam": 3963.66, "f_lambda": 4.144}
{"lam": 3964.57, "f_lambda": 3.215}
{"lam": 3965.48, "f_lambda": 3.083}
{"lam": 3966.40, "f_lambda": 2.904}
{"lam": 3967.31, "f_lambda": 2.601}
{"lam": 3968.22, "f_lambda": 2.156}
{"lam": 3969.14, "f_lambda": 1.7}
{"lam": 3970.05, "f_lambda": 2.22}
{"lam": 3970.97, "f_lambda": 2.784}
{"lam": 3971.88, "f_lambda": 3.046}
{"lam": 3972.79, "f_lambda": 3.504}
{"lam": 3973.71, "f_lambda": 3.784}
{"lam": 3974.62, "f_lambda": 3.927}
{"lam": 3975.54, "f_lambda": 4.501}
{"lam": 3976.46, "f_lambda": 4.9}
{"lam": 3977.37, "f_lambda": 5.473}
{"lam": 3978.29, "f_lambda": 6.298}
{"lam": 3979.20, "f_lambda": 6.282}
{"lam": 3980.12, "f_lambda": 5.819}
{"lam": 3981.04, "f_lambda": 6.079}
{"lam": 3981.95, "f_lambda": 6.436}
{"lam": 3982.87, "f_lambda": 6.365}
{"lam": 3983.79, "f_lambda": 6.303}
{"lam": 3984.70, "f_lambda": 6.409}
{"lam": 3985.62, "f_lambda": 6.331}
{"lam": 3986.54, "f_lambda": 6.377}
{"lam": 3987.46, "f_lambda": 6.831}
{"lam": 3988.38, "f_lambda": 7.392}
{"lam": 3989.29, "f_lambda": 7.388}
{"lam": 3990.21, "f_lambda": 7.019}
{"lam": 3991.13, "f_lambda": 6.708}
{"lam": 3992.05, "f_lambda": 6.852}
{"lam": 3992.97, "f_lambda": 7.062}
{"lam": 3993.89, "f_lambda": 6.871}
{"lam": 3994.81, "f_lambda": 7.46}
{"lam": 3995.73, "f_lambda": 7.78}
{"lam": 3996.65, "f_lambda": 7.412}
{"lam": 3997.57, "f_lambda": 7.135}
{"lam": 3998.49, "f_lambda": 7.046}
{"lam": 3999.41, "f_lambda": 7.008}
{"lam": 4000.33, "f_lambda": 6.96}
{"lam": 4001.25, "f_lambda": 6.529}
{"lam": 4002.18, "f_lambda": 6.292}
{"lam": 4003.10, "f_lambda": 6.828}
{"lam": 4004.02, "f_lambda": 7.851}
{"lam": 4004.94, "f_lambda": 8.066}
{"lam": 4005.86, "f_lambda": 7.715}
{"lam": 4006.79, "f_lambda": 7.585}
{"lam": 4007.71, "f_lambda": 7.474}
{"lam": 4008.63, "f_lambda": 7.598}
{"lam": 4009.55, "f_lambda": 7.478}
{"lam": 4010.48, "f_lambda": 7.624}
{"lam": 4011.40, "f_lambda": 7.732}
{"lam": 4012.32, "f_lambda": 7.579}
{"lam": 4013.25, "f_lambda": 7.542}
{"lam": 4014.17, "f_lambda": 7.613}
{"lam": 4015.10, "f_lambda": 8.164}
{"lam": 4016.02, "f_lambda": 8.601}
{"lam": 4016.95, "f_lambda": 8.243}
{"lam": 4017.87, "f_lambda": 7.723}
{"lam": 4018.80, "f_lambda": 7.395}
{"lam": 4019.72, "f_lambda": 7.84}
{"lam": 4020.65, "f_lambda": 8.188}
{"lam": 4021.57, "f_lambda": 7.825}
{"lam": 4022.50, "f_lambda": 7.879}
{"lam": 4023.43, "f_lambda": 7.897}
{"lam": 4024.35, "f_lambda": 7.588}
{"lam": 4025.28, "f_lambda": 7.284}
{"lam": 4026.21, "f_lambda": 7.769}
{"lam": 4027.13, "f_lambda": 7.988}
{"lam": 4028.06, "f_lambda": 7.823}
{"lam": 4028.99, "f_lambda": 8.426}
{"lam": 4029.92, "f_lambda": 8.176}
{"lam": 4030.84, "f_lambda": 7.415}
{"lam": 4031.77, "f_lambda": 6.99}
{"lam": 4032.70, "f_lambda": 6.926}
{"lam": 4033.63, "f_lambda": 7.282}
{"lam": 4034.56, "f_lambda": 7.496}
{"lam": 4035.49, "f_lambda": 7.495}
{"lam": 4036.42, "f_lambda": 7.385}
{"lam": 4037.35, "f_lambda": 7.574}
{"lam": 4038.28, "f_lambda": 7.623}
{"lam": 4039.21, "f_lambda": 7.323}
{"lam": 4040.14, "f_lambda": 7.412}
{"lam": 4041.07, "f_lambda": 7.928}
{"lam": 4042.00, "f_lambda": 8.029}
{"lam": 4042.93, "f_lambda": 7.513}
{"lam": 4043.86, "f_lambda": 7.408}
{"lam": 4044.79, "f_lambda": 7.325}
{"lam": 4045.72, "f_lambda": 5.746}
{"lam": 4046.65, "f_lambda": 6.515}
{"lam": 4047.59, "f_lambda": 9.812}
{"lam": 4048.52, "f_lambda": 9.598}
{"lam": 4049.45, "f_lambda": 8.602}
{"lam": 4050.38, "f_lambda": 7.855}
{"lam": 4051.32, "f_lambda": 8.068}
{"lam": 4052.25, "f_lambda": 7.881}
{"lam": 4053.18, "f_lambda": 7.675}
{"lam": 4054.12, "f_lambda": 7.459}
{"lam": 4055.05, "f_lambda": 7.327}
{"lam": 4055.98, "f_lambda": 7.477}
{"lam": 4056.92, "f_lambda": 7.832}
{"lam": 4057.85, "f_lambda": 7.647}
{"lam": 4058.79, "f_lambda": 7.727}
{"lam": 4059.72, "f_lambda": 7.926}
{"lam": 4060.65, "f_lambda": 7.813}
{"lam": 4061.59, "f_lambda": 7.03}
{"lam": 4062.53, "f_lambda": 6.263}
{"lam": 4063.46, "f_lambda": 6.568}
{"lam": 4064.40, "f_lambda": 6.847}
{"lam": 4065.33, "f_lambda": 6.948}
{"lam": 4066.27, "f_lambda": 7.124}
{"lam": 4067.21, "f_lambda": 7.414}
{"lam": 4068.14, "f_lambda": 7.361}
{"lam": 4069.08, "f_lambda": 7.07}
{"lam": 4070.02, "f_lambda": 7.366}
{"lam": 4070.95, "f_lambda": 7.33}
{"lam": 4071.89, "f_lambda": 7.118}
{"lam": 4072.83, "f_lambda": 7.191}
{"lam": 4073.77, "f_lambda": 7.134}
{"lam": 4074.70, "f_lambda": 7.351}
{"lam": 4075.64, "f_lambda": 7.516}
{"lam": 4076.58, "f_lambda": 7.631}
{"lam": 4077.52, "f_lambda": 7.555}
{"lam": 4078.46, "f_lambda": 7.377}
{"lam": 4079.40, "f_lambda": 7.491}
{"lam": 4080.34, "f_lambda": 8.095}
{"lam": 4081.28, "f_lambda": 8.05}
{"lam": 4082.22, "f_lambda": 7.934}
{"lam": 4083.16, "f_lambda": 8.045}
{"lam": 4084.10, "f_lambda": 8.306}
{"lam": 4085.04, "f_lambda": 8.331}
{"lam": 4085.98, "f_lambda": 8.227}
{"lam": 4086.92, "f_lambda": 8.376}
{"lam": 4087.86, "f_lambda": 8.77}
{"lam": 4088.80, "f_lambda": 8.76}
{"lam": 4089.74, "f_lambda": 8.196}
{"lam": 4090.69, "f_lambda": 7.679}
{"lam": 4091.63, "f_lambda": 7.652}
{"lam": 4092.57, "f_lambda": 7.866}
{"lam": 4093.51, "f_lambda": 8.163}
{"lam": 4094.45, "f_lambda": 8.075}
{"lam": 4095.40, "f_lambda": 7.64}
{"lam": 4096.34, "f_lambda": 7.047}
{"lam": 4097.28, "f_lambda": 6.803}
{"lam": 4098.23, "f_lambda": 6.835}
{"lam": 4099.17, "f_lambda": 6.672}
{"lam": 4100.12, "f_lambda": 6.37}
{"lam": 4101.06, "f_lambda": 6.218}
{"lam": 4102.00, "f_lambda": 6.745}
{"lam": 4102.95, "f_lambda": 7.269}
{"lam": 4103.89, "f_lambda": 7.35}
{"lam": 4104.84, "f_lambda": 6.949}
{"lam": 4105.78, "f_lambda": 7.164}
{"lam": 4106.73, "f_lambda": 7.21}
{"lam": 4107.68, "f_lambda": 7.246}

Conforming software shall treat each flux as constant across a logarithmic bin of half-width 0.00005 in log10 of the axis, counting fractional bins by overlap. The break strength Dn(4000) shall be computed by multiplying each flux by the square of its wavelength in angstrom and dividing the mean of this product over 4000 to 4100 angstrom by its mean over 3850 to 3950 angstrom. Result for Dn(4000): 1.90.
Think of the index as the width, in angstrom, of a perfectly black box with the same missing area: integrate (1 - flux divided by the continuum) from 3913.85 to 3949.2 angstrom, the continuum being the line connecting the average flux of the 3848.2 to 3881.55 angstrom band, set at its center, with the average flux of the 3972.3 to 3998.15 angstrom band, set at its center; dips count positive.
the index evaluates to 8.1 angstrom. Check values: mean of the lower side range 4.08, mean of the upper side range 6.24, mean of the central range 4.05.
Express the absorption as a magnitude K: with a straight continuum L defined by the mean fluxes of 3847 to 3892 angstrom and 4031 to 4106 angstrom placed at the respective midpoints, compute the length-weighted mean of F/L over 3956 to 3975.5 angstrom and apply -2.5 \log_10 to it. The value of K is 0.44 mag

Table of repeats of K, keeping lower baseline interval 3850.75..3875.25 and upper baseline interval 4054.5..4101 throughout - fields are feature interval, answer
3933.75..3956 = 0.24 mag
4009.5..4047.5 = -0.14 mag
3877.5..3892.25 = 0.04 mag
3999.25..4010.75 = -0.15 mag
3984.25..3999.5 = -0.15 mag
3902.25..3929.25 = -0.03 mag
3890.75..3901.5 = -0.05 mag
